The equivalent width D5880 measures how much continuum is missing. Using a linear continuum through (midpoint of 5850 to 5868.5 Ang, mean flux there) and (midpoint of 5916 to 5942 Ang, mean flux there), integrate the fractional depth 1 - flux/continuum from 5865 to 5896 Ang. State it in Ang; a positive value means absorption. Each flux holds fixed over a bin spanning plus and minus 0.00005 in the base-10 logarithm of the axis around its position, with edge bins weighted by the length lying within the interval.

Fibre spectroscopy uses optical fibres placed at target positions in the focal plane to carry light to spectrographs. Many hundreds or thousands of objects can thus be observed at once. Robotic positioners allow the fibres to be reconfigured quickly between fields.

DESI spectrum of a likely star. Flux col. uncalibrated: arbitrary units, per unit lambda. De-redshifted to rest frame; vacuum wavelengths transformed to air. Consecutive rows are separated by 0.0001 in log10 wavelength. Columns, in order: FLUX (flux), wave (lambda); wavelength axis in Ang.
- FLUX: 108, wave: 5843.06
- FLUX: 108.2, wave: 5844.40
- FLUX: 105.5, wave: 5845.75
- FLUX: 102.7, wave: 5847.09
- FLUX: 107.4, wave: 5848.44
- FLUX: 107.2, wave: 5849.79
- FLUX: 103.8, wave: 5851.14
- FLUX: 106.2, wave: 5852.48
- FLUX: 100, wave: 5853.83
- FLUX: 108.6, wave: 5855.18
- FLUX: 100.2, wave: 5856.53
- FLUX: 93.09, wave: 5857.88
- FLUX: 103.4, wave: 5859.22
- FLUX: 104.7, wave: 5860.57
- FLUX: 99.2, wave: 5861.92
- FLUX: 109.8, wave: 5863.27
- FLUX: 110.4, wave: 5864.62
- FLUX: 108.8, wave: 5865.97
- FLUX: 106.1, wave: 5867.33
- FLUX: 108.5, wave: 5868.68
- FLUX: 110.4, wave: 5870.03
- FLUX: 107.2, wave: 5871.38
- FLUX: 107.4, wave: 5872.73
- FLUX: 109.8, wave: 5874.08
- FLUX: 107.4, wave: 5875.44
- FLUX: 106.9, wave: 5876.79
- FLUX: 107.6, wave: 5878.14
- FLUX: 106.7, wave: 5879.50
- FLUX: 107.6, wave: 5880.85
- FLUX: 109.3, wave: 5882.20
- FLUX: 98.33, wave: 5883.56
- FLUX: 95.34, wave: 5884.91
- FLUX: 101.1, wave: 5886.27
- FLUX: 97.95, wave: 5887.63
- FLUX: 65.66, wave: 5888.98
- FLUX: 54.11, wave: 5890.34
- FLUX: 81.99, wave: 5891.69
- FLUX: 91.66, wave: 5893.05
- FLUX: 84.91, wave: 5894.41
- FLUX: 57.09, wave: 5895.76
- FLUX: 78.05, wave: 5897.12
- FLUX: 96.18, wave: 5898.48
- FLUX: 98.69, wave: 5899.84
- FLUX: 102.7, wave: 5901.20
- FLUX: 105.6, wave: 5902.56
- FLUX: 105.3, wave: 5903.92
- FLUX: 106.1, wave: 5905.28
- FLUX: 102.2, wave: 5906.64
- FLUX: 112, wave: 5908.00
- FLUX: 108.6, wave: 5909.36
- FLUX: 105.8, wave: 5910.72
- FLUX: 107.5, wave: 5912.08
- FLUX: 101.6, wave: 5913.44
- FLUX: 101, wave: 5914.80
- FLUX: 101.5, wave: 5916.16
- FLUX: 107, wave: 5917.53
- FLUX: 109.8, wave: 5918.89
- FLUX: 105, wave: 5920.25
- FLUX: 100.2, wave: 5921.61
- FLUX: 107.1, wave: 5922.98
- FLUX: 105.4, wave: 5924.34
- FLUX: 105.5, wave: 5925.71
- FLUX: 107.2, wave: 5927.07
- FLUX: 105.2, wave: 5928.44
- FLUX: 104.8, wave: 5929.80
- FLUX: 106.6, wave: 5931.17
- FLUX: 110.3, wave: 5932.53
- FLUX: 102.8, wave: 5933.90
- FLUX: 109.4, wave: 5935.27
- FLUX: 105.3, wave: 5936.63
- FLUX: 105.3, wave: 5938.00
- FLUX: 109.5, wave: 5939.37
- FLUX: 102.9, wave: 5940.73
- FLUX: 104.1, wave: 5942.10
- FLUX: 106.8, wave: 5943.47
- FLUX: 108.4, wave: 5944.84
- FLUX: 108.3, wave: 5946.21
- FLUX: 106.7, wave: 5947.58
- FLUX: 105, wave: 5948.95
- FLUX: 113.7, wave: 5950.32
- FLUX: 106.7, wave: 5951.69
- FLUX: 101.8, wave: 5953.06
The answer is 2.1 Ang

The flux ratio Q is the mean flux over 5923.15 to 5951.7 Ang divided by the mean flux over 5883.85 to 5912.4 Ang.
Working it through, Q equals 1.1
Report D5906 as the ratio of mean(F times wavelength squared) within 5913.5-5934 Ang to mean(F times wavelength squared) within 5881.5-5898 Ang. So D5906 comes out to 1.26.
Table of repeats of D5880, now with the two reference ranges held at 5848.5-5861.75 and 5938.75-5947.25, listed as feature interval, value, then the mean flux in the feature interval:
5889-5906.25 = 2.79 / 87.9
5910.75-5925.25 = 0.13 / 105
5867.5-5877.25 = -0.41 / 108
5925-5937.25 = -0.02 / 106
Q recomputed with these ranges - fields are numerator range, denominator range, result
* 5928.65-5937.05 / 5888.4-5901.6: 1.32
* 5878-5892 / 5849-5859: 0.90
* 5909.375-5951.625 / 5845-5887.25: 1.01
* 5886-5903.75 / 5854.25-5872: 0.82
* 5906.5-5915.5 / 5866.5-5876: 0.98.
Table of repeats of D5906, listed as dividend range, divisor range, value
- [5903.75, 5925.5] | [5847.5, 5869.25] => 1.03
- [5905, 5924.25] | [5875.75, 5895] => 1.14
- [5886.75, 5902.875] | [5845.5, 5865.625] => 0.82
